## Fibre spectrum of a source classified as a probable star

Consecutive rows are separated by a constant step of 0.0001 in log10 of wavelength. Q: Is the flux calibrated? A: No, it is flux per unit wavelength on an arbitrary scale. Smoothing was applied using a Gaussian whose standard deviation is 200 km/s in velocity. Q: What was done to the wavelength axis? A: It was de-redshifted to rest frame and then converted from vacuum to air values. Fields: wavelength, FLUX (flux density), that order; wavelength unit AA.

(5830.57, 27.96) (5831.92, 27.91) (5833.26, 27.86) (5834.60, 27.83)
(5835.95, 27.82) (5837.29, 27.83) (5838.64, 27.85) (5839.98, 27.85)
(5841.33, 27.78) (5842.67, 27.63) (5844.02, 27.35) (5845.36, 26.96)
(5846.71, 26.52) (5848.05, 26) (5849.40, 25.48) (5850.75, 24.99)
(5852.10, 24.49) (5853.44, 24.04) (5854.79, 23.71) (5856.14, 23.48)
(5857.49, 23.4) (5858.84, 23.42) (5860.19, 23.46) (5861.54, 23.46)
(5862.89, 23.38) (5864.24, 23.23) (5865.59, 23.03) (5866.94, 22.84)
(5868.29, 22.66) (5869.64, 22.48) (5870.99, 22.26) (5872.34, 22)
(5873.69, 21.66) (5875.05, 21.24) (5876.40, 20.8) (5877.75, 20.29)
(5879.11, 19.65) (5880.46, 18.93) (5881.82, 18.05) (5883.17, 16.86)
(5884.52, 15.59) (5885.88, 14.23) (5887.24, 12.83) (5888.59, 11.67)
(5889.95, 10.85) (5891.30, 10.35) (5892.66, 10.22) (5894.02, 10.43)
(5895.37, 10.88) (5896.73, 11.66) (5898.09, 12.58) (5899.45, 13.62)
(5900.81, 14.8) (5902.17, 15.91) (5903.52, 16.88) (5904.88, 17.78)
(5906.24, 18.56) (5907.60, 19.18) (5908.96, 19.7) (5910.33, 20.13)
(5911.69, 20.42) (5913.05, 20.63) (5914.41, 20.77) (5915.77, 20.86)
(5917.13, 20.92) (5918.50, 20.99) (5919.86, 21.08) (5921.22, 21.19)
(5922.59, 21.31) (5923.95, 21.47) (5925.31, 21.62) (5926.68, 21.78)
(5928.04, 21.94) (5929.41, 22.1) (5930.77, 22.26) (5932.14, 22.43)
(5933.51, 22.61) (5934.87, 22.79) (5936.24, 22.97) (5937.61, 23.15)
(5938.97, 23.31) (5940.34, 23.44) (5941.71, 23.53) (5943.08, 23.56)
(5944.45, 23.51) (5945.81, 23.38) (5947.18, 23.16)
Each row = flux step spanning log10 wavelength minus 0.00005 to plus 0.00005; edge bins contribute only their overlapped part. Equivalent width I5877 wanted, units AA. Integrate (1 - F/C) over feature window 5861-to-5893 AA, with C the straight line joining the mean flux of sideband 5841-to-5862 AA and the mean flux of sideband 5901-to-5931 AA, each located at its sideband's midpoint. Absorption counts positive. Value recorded 6.3 AA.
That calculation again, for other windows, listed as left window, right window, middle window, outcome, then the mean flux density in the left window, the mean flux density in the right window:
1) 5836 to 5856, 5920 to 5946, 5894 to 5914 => 6.1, 26.3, 22.5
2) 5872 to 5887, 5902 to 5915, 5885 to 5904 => 6.3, 18.8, 19.1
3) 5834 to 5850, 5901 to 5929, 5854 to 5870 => 1.3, 27.2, 20.1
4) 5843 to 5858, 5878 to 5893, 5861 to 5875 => -1.9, 25.2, 14.7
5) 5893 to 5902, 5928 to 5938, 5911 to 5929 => -2.3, 12.4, 22.5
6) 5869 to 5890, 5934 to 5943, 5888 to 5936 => 6.9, 18.3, 23.2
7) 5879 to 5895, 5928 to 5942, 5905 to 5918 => -1.1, 13.9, 22.8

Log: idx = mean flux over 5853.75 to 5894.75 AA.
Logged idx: 19.2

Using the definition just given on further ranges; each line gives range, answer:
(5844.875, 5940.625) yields 20.1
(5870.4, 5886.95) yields 19.1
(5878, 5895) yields 14.2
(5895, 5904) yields 13.8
